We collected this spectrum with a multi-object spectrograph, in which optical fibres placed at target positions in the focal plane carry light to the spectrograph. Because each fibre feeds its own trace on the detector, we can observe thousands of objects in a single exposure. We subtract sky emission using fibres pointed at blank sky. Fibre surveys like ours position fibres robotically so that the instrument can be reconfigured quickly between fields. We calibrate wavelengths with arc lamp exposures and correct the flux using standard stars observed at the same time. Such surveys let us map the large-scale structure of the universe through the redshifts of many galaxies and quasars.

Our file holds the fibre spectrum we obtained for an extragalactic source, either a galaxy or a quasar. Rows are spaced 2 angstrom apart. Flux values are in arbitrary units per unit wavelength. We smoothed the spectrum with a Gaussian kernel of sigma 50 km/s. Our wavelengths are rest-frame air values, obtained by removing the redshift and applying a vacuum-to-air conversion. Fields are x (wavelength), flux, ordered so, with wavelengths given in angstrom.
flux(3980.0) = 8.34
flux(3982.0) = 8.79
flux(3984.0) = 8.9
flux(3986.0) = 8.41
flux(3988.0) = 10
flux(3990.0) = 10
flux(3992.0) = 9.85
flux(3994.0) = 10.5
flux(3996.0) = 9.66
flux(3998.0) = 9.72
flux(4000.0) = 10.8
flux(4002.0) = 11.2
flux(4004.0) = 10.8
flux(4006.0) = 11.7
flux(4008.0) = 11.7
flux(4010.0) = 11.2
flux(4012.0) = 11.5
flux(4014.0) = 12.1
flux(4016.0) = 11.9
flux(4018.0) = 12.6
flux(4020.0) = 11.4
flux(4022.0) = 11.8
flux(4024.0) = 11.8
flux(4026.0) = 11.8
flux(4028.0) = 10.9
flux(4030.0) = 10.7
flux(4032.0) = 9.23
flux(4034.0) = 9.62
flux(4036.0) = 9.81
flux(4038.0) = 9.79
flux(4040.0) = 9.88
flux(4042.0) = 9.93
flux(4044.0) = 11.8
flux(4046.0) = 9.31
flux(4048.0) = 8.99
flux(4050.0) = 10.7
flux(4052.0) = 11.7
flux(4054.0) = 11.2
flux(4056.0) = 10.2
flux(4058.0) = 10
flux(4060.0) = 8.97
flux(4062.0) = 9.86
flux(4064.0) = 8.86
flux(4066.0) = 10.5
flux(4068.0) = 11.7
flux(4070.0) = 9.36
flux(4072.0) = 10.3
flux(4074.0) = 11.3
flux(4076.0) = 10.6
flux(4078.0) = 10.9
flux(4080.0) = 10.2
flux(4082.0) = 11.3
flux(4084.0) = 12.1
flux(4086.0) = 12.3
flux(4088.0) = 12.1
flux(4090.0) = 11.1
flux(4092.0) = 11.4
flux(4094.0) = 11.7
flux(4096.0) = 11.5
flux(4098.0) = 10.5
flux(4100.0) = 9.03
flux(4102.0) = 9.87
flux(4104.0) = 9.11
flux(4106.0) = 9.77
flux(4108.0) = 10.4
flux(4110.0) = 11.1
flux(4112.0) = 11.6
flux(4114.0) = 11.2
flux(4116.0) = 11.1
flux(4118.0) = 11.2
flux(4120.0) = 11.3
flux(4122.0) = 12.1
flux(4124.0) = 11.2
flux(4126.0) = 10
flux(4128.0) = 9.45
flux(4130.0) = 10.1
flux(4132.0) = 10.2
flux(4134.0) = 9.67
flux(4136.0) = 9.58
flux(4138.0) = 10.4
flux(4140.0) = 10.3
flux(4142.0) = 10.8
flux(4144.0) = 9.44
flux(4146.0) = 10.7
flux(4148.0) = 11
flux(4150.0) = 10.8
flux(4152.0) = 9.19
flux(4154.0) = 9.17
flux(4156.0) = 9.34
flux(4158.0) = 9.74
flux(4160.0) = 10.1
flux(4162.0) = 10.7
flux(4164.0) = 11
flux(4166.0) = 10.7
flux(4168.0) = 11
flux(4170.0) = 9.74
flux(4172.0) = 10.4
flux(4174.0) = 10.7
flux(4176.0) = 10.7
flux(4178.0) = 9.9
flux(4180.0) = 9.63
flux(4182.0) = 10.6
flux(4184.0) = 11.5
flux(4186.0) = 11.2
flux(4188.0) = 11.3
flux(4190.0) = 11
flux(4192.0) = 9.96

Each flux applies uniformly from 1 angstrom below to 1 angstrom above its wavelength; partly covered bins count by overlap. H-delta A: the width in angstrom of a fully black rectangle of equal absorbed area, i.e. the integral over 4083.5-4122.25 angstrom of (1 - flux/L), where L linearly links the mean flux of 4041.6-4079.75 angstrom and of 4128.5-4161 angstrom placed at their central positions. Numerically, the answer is -3.1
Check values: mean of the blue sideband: 10.3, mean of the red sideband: 10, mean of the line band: 11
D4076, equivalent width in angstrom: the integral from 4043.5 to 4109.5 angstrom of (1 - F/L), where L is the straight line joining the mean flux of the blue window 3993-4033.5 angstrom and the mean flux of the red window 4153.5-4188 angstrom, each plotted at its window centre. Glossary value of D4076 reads 1.7 angstrom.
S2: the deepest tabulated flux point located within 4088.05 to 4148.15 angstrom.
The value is 9.03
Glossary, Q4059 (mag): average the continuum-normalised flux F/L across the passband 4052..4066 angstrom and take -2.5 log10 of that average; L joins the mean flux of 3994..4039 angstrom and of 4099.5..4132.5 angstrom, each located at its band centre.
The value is 0.08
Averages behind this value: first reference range 11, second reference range 10.5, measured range 10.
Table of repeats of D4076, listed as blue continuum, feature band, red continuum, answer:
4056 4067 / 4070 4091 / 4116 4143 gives -2.6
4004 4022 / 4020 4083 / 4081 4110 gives 4.9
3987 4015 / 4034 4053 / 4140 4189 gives 0.9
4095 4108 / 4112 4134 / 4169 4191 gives -1.3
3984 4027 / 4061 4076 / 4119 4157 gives 0.4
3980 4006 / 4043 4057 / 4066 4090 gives 0.2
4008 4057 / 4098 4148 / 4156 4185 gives 0.7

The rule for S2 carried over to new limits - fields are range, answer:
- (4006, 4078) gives 8.86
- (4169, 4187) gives 9.63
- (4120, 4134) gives 9.45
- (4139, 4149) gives 9.44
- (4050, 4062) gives 8.97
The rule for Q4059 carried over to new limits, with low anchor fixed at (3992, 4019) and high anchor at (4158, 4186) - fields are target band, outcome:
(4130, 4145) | 0.06 mag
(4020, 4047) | 0.05 mag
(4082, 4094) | -0.09 mag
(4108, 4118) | -0.04 mag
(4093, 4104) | 0.04 mag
